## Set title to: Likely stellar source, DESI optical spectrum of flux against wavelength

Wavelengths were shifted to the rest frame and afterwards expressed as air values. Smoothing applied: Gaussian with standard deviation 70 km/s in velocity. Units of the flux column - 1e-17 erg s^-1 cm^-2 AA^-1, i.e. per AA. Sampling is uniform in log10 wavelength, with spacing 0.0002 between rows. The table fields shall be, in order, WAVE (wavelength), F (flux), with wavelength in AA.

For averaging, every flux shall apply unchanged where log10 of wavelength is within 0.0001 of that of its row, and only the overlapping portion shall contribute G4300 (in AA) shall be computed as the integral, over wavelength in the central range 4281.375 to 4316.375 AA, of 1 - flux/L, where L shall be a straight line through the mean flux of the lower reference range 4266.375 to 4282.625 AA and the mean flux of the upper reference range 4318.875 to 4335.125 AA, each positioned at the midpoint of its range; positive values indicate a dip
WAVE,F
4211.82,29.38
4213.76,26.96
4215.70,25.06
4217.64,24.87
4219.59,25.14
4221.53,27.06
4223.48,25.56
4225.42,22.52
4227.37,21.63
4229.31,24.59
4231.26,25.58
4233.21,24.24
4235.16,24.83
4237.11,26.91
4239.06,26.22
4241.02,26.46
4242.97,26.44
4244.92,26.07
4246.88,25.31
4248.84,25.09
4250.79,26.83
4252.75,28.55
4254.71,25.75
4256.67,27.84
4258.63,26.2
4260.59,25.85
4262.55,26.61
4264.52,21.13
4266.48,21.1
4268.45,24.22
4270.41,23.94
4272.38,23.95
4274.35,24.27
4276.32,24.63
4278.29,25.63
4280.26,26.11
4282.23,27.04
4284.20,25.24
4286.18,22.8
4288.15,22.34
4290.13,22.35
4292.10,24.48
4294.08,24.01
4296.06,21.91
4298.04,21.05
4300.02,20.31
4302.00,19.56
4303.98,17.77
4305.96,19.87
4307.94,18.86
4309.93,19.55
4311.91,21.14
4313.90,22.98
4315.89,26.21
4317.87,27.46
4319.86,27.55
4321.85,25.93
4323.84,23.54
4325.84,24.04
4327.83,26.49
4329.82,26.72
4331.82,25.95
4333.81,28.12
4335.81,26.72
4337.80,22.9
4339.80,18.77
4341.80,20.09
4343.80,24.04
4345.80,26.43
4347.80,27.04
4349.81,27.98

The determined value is 4.5 AA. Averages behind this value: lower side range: 24.6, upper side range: 26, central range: 22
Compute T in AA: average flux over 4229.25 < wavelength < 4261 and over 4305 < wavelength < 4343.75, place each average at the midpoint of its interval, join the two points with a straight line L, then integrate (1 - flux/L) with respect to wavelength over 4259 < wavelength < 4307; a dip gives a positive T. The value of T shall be 3.5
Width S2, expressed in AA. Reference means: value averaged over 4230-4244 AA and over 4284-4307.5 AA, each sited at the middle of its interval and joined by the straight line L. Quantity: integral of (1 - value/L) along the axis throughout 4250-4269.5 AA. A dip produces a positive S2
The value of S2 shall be -1.0 AA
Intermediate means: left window 25.8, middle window 25.4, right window 21.6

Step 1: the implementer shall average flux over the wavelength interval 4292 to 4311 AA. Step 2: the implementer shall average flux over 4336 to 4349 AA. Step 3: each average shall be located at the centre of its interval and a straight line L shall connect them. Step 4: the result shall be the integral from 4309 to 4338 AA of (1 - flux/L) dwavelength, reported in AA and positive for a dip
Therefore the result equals -3.8 AA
